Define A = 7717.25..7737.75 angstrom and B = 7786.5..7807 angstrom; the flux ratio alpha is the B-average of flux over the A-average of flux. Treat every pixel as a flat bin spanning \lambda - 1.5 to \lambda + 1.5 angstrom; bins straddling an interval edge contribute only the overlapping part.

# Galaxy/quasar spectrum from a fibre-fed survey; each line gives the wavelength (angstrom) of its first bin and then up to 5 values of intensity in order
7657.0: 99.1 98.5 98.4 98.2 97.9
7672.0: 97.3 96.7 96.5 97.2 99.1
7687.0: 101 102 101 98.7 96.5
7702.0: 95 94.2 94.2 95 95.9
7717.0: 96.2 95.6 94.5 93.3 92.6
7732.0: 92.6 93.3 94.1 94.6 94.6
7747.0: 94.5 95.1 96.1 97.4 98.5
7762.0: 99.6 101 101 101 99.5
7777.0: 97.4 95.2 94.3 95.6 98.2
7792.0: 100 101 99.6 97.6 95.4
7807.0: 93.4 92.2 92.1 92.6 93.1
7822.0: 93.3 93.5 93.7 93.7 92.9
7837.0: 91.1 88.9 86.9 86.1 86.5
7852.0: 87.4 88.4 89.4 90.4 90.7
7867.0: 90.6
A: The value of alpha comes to 1.0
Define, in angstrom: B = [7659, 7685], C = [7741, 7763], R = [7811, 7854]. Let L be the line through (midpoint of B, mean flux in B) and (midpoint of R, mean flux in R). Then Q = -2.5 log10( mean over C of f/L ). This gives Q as -0.02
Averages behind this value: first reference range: 97.7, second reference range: 90.8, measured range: 96.3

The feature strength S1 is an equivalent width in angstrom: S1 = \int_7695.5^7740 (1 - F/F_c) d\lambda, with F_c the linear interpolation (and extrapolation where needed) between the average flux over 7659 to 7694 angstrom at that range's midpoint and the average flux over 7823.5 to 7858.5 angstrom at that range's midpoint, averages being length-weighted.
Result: 0.80 angstrom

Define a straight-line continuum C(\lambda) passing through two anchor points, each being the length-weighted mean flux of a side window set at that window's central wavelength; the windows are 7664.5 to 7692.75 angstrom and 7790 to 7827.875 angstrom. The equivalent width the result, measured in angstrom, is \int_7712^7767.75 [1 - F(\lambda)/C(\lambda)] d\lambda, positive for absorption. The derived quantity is 0.8 angstrom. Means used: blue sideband 98.5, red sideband 95.3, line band 95.6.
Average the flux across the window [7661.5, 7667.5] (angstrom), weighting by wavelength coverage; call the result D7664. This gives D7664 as 98.3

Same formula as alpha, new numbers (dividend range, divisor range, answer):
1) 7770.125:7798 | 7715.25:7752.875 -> 1.04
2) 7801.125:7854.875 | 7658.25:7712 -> 0.94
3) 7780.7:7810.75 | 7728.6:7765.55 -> 1.01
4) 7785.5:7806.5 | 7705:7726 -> 1.03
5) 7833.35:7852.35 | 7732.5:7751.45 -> 0.94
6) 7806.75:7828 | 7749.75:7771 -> 0.94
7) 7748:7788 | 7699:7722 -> 1.03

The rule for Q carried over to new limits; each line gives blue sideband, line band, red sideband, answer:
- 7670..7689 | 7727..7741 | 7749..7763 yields 0.05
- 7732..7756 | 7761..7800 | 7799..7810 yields -0.04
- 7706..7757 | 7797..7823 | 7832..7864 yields -0.04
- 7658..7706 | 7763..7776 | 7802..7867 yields -0.07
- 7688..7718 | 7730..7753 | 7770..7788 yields 0.03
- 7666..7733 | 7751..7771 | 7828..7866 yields -0.06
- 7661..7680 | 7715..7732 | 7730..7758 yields 0.01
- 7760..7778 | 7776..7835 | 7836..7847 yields -0.01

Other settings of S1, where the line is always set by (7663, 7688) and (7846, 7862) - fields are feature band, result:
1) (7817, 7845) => -0.75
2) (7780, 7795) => -0.89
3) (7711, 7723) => 0.01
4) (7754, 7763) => -0.47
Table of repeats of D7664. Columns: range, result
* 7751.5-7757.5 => 96.8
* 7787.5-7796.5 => 99.7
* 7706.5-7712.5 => 94.6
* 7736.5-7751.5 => 94.6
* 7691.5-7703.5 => 97.8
